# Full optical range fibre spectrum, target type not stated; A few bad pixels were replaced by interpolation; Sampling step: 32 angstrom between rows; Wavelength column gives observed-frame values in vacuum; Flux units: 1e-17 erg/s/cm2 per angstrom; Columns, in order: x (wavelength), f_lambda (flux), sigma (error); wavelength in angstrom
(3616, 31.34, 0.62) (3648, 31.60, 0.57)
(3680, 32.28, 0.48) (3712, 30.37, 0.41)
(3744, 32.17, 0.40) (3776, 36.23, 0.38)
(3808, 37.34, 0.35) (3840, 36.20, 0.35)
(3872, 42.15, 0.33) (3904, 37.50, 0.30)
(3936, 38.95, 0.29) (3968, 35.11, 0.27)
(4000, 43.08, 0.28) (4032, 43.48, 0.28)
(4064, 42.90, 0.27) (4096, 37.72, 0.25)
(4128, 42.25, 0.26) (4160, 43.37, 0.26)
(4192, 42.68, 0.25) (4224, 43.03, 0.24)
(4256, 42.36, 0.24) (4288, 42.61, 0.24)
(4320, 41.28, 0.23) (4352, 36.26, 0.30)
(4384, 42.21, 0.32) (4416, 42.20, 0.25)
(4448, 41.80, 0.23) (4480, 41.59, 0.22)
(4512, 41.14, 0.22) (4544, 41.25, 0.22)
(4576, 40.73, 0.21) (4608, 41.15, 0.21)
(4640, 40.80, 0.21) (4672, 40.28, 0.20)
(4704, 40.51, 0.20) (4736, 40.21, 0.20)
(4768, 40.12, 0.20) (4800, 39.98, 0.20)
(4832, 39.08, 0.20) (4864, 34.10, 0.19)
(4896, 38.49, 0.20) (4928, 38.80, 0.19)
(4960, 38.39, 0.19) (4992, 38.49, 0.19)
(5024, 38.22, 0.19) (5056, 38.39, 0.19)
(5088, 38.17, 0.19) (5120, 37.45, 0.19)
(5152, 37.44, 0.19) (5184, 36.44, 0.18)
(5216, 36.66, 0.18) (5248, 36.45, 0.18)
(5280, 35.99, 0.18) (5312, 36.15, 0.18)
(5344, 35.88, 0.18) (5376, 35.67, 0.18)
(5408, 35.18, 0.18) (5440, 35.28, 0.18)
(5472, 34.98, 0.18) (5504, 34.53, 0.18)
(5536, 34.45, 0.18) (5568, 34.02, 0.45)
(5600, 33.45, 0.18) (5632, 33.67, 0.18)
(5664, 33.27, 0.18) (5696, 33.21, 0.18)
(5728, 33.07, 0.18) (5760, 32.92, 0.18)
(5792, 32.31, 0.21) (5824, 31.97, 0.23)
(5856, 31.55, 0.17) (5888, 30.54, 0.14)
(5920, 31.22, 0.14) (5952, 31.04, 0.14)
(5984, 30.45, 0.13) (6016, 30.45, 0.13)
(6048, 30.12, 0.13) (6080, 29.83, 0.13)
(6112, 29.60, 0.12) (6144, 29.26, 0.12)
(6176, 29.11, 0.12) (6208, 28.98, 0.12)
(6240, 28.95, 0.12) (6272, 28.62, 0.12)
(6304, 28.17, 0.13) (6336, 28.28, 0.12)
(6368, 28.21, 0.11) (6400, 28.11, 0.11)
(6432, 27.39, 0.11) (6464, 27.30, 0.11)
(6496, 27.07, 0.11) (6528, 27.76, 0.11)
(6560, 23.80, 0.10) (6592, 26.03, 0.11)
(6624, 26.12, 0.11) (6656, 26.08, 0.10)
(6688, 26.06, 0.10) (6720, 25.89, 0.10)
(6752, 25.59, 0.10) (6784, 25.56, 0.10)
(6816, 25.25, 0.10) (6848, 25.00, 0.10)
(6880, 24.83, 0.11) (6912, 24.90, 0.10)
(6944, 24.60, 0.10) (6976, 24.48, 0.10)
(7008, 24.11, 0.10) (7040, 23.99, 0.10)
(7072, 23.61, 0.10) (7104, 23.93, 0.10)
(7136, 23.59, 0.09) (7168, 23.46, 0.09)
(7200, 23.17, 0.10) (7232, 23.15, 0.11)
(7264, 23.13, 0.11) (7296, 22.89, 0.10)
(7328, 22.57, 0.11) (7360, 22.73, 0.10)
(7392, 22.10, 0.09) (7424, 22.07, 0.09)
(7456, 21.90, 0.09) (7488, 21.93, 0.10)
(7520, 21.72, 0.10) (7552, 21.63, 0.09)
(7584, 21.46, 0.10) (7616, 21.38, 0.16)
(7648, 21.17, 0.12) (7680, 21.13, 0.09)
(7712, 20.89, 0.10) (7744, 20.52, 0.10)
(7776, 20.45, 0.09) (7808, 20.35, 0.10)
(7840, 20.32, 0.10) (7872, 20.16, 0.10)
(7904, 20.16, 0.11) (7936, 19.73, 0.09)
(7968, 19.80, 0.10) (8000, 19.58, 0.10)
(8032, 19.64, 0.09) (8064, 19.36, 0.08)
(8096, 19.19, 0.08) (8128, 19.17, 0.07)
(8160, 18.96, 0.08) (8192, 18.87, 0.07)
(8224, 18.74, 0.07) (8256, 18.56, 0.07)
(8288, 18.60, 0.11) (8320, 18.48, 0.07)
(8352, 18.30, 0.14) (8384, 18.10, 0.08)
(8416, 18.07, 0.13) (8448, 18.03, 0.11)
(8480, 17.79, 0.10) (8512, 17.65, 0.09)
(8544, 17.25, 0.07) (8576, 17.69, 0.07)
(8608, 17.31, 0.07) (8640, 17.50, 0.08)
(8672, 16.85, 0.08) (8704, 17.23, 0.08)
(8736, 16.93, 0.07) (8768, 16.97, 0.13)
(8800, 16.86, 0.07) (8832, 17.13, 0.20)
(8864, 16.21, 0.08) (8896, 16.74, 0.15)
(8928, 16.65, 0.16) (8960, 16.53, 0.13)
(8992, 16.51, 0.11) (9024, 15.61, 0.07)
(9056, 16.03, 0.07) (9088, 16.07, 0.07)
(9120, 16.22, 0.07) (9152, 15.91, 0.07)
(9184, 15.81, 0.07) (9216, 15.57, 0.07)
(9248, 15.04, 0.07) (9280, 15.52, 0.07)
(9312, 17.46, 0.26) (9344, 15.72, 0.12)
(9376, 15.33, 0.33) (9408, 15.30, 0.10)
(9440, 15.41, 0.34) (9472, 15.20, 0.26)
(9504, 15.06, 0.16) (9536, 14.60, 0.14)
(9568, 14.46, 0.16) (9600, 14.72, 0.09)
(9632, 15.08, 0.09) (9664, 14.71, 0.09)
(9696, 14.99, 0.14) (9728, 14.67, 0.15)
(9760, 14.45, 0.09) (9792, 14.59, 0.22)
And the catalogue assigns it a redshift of 0.000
